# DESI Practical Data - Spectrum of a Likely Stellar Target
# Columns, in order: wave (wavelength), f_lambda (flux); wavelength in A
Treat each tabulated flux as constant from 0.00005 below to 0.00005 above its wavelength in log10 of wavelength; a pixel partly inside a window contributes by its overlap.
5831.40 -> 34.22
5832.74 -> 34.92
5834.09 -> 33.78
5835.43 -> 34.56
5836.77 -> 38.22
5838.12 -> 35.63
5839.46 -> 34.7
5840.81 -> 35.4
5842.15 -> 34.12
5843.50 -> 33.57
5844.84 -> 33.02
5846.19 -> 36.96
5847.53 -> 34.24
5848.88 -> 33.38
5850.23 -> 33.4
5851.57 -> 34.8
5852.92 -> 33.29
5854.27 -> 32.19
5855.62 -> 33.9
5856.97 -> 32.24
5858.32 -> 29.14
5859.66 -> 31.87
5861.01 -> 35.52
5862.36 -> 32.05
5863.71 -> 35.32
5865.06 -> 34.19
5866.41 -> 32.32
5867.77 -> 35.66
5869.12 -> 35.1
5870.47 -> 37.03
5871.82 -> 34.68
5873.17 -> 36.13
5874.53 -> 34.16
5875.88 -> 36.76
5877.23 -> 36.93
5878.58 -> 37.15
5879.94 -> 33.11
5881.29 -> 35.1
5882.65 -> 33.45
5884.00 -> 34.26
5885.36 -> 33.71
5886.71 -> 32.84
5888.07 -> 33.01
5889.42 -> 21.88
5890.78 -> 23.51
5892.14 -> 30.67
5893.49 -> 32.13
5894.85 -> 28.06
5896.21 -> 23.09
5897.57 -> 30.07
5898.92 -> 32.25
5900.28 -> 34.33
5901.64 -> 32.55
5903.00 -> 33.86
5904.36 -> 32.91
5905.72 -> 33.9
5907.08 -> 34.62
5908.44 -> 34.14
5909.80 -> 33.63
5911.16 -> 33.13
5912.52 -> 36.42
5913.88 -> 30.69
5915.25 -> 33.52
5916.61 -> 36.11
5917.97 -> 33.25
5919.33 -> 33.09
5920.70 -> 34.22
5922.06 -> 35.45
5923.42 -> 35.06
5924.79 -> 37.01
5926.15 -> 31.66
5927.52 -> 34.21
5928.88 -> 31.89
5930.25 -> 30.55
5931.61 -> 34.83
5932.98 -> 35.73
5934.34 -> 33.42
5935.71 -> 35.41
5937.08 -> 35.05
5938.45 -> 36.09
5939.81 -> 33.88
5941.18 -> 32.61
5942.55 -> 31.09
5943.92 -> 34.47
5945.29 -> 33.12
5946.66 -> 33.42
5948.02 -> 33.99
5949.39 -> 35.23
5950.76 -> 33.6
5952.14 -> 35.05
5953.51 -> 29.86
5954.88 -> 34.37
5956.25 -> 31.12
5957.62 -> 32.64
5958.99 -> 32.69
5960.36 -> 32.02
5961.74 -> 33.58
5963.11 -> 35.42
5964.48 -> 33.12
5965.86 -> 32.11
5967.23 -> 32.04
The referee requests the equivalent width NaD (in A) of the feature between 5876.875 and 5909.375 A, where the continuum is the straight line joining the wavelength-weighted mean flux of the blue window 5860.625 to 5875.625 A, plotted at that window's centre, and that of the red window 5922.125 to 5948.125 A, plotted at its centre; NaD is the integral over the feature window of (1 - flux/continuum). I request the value 2.4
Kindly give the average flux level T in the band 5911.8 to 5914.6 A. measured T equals 33.5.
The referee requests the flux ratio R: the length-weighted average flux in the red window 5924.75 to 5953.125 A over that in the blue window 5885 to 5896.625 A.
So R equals 1.18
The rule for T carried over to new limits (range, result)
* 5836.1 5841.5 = 36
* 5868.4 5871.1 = 36.1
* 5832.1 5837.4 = 35.4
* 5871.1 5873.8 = 35.5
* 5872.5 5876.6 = 35.7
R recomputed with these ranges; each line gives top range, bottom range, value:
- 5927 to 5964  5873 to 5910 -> 1.04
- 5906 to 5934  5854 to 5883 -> 0.99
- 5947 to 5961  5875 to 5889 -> 0.96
